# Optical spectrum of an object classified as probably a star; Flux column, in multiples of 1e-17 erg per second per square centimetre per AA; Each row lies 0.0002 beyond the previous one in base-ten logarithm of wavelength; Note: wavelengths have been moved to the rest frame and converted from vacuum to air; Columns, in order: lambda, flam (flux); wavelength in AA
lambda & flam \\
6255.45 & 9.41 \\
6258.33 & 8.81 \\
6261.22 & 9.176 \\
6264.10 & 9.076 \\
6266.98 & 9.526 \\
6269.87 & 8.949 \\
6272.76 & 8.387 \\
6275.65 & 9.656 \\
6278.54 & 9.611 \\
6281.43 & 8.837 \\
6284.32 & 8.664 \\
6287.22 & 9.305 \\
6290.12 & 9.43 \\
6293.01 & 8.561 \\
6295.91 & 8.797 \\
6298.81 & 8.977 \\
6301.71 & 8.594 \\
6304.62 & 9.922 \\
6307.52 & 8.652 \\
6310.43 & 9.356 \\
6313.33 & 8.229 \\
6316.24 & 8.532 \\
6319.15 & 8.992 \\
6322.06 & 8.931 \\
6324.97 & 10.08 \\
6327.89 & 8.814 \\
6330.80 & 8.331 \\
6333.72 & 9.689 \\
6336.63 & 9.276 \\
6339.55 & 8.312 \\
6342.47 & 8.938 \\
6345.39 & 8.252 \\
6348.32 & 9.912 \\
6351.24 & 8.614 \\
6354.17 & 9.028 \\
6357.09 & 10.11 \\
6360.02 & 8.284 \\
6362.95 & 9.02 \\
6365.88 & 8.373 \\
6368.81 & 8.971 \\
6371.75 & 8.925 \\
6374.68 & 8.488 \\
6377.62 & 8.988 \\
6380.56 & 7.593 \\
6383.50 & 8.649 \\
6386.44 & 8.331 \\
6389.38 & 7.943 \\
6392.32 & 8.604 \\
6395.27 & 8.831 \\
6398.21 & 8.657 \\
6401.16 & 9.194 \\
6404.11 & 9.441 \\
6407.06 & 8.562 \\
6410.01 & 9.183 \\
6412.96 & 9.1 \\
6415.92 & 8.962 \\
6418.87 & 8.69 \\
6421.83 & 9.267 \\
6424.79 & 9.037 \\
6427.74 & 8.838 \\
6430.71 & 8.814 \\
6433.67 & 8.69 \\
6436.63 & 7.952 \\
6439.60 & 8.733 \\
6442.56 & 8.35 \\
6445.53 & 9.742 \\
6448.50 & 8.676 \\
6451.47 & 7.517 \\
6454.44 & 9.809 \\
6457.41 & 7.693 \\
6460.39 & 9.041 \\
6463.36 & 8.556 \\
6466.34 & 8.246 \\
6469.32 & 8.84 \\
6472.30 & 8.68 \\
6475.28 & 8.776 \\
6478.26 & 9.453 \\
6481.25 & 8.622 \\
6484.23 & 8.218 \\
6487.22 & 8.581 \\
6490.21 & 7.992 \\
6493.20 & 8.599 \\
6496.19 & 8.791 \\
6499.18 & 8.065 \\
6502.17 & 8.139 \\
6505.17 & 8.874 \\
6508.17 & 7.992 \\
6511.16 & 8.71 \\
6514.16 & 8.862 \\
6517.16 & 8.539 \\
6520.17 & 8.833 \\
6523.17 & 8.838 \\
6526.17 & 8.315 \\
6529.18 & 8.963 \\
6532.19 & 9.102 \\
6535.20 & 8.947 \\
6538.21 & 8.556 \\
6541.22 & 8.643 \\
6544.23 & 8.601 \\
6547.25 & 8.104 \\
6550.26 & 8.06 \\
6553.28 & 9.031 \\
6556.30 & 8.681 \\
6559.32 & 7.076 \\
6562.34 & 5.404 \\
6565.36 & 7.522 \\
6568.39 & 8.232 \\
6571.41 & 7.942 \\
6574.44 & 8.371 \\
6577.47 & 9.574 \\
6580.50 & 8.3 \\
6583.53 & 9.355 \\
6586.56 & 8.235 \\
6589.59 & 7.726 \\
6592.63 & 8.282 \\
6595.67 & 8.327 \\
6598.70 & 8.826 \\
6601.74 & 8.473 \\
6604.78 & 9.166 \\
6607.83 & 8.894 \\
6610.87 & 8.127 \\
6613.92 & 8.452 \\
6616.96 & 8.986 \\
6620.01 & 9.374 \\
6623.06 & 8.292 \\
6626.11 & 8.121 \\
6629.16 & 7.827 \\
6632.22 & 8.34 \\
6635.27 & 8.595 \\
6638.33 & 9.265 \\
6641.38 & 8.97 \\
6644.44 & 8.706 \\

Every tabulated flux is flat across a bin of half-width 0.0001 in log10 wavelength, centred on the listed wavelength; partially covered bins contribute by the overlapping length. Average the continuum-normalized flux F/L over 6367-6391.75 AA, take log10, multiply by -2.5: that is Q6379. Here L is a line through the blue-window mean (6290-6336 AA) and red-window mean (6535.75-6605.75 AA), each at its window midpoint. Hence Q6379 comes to 0.04 mag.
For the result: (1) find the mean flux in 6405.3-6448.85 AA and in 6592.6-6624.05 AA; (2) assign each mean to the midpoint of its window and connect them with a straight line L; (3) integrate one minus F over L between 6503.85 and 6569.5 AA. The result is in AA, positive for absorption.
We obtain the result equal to 2.9 AA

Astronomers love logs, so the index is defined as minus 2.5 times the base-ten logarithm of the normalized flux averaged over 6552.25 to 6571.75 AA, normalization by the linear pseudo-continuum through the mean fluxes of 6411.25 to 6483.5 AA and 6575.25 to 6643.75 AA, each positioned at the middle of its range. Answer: 0.13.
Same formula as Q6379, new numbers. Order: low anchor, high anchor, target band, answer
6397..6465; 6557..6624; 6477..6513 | 0.014 mag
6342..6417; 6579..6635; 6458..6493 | 0.009 mag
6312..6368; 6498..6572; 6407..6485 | -0.018 mag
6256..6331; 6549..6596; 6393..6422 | -0.038 mag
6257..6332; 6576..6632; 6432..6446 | 0.023 mag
